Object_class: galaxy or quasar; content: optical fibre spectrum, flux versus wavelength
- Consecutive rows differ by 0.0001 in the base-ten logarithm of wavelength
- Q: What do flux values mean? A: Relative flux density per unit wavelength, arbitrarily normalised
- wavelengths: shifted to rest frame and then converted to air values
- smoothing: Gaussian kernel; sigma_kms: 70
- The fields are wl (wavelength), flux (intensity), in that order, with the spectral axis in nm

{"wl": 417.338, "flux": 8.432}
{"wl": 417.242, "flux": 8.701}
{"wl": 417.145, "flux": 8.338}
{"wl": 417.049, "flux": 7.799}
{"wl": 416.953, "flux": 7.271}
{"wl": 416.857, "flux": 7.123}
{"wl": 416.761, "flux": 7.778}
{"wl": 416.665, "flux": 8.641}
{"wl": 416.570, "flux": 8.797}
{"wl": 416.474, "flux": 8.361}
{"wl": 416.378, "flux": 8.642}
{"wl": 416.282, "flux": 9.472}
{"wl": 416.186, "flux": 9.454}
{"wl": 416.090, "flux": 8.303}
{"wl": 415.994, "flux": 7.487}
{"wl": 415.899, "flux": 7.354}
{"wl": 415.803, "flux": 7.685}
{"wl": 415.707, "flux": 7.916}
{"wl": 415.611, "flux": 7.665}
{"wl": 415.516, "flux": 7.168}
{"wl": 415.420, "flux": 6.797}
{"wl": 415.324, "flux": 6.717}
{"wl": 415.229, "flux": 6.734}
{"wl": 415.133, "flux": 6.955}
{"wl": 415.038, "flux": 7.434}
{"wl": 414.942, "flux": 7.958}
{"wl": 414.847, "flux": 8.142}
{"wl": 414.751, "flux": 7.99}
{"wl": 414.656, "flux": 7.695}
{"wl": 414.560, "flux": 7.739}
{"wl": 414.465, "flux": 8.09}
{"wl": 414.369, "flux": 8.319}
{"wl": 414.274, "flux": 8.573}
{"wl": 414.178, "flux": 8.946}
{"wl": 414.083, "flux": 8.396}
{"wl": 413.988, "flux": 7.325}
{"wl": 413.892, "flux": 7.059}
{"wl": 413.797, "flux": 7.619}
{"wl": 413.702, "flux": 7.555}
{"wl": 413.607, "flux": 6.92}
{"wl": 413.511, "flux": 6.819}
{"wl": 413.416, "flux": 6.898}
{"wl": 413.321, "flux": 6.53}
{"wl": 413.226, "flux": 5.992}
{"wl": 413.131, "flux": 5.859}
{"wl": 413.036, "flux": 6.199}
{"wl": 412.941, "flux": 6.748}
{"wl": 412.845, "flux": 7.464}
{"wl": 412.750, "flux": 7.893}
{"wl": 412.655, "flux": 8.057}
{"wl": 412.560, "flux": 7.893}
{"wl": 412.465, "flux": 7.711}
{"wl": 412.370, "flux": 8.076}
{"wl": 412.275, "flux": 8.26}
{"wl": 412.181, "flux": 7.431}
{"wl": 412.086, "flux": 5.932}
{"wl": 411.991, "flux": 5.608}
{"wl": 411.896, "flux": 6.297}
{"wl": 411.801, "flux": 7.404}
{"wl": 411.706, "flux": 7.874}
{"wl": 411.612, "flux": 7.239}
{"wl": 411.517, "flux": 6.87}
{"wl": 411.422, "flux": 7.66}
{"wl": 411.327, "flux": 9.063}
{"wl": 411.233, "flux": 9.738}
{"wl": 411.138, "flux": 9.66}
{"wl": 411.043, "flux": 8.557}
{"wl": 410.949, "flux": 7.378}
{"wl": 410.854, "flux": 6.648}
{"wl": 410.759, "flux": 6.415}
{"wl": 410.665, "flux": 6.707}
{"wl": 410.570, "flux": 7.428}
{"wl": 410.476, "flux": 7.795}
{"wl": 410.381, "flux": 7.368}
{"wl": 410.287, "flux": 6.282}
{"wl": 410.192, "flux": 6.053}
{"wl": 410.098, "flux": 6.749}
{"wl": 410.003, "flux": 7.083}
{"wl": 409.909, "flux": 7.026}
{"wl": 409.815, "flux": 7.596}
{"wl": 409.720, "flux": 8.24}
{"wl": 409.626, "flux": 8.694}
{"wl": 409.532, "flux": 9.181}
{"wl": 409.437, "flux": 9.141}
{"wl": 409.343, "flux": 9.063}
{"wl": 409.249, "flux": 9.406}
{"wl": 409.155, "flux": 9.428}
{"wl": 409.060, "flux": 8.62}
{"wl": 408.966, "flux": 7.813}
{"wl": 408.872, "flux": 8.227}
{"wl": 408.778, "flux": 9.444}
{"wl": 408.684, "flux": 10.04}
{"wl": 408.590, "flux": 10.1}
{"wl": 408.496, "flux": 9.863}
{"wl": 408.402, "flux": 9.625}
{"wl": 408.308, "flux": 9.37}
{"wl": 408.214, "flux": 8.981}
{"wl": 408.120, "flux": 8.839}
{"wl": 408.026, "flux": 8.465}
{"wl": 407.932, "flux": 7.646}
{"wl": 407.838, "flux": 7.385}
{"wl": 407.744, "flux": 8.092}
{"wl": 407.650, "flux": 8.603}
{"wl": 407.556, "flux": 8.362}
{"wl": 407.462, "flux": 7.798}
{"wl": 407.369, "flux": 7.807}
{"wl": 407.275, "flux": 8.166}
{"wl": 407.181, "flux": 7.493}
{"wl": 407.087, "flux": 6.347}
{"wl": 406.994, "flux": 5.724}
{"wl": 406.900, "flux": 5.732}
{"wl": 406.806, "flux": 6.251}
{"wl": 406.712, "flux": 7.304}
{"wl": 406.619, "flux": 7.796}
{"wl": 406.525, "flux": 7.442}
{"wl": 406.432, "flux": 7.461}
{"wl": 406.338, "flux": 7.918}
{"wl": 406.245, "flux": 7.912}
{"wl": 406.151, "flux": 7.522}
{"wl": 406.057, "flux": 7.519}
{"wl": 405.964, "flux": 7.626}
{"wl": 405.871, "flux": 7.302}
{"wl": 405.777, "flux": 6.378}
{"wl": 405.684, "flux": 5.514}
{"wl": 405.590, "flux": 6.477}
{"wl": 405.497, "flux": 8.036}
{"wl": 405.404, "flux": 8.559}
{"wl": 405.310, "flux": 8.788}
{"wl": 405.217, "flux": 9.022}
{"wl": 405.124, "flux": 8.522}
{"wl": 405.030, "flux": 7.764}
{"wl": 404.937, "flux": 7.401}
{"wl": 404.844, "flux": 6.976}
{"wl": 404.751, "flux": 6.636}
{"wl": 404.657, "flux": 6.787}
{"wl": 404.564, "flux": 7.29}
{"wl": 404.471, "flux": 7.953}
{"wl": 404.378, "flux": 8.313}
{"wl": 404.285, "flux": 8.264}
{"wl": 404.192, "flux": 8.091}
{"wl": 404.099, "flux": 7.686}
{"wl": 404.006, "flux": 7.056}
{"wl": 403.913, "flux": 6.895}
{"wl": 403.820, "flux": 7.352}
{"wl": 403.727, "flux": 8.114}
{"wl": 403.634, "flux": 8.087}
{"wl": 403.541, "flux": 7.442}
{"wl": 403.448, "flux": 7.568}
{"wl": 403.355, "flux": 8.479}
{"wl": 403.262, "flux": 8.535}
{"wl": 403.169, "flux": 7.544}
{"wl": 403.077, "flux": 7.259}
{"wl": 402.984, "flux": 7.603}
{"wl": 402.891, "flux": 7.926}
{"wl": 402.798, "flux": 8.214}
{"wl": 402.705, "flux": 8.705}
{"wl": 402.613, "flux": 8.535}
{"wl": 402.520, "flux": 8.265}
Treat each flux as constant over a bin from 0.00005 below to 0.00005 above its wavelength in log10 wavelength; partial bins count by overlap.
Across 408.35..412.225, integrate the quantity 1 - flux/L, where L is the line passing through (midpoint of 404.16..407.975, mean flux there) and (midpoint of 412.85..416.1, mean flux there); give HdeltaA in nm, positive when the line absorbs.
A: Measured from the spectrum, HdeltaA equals -0.27 nm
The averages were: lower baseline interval 7.51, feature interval 7.97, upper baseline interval 7.39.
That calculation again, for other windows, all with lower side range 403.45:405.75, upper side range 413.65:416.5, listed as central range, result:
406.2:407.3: 0.08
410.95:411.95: -0.03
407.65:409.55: -0.30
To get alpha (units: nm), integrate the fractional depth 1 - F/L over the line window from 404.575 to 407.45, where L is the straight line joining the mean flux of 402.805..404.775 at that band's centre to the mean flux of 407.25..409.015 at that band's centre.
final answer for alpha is 0.29 nm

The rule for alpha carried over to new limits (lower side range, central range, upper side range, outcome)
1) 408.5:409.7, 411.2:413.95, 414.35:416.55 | 0.380 nm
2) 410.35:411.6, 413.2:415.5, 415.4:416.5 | 0.140 nm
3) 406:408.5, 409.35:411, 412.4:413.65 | -0.009 nm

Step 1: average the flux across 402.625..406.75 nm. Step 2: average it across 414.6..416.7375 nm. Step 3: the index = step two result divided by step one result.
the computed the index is 1.0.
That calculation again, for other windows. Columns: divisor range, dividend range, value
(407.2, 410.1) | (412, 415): 0.87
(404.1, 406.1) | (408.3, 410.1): 1.16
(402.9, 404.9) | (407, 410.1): 1.11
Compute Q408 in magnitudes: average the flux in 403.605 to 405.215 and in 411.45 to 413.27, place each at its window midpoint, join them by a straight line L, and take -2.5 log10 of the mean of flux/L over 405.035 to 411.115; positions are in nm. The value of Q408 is -0.07 mag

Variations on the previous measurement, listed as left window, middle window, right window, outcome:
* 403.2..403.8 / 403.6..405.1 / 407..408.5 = 0.07 mag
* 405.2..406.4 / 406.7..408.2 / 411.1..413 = 0.00 mag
